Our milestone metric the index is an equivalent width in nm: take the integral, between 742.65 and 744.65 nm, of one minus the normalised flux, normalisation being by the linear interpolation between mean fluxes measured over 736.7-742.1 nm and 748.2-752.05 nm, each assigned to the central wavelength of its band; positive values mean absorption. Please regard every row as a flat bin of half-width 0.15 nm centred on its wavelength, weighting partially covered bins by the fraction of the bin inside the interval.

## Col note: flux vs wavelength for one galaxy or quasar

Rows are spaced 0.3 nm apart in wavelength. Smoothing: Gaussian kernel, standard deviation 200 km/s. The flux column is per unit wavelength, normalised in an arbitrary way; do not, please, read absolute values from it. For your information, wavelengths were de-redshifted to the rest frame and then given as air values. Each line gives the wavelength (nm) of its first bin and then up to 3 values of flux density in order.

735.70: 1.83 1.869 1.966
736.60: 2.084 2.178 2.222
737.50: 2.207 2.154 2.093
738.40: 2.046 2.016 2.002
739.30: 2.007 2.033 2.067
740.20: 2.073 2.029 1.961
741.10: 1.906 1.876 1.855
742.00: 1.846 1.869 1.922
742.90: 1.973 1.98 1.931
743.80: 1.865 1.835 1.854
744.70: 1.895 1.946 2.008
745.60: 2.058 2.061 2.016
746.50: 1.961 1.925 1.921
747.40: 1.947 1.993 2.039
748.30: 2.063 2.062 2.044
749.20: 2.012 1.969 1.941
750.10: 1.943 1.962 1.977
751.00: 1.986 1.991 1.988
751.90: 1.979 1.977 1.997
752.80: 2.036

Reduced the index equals 0.11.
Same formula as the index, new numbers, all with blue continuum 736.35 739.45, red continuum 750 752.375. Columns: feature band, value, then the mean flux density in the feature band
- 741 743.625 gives 0.192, 1.91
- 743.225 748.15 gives 0.174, 1.95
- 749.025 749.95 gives 0.007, 1.98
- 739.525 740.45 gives 0.009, 2.06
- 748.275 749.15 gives -0.023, 2.05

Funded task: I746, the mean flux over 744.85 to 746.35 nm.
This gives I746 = 2.02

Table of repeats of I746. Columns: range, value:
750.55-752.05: 1.98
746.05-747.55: 1.95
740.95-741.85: 1.88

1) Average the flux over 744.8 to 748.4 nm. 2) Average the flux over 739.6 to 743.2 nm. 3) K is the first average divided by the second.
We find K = 1.02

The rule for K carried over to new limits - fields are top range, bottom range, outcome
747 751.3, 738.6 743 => 1.01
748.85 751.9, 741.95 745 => 1.04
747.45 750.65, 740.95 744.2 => 1.05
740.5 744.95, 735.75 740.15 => 0.92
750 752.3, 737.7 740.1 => 0.96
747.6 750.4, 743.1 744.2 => 1.05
